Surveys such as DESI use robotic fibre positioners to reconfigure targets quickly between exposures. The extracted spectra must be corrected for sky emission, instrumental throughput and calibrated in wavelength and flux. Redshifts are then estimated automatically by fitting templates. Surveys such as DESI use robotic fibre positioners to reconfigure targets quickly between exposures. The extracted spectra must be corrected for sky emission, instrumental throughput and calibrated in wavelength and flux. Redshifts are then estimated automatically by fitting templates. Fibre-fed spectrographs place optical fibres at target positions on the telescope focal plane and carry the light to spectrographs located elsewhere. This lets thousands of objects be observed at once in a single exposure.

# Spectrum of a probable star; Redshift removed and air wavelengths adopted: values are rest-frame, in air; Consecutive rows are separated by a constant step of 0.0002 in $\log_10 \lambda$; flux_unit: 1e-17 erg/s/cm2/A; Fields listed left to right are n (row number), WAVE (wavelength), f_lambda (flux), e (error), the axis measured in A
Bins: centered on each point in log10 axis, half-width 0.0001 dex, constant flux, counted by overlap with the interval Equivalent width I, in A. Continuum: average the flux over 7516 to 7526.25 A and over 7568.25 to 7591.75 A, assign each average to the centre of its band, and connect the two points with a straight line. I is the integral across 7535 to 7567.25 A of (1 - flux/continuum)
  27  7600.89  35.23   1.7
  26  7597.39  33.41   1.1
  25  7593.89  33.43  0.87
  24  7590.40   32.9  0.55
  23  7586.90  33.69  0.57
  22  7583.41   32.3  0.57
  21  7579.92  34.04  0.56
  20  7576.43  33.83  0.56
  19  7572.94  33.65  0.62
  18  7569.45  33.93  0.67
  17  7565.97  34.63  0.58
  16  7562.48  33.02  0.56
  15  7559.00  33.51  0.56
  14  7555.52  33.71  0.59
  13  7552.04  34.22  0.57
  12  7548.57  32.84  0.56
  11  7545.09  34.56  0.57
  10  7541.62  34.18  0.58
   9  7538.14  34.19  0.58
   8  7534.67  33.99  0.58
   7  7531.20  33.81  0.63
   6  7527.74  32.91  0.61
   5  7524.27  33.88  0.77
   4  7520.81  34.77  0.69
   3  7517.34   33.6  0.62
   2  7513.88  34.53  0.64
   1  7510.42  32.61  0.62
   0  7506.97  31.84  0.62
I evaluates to -0.1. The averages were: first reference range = 34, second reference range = 33.5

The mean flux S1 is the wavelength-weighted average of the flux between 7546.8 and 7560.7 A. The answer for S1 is 33.6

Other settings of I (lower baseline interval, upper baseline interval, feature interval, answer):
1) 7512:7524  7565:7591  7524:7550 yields 0.2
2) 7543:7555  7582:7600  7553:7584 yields -0.1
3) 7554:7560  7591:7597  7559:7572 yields -0.1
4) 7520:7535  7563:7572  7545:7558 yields 0.1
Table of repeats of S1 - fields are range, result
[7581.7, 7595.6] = 33.1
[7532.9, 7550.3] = 33.9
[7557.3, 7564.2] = 33.3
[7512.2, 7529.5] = 33.9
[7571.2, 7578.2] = 33.7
